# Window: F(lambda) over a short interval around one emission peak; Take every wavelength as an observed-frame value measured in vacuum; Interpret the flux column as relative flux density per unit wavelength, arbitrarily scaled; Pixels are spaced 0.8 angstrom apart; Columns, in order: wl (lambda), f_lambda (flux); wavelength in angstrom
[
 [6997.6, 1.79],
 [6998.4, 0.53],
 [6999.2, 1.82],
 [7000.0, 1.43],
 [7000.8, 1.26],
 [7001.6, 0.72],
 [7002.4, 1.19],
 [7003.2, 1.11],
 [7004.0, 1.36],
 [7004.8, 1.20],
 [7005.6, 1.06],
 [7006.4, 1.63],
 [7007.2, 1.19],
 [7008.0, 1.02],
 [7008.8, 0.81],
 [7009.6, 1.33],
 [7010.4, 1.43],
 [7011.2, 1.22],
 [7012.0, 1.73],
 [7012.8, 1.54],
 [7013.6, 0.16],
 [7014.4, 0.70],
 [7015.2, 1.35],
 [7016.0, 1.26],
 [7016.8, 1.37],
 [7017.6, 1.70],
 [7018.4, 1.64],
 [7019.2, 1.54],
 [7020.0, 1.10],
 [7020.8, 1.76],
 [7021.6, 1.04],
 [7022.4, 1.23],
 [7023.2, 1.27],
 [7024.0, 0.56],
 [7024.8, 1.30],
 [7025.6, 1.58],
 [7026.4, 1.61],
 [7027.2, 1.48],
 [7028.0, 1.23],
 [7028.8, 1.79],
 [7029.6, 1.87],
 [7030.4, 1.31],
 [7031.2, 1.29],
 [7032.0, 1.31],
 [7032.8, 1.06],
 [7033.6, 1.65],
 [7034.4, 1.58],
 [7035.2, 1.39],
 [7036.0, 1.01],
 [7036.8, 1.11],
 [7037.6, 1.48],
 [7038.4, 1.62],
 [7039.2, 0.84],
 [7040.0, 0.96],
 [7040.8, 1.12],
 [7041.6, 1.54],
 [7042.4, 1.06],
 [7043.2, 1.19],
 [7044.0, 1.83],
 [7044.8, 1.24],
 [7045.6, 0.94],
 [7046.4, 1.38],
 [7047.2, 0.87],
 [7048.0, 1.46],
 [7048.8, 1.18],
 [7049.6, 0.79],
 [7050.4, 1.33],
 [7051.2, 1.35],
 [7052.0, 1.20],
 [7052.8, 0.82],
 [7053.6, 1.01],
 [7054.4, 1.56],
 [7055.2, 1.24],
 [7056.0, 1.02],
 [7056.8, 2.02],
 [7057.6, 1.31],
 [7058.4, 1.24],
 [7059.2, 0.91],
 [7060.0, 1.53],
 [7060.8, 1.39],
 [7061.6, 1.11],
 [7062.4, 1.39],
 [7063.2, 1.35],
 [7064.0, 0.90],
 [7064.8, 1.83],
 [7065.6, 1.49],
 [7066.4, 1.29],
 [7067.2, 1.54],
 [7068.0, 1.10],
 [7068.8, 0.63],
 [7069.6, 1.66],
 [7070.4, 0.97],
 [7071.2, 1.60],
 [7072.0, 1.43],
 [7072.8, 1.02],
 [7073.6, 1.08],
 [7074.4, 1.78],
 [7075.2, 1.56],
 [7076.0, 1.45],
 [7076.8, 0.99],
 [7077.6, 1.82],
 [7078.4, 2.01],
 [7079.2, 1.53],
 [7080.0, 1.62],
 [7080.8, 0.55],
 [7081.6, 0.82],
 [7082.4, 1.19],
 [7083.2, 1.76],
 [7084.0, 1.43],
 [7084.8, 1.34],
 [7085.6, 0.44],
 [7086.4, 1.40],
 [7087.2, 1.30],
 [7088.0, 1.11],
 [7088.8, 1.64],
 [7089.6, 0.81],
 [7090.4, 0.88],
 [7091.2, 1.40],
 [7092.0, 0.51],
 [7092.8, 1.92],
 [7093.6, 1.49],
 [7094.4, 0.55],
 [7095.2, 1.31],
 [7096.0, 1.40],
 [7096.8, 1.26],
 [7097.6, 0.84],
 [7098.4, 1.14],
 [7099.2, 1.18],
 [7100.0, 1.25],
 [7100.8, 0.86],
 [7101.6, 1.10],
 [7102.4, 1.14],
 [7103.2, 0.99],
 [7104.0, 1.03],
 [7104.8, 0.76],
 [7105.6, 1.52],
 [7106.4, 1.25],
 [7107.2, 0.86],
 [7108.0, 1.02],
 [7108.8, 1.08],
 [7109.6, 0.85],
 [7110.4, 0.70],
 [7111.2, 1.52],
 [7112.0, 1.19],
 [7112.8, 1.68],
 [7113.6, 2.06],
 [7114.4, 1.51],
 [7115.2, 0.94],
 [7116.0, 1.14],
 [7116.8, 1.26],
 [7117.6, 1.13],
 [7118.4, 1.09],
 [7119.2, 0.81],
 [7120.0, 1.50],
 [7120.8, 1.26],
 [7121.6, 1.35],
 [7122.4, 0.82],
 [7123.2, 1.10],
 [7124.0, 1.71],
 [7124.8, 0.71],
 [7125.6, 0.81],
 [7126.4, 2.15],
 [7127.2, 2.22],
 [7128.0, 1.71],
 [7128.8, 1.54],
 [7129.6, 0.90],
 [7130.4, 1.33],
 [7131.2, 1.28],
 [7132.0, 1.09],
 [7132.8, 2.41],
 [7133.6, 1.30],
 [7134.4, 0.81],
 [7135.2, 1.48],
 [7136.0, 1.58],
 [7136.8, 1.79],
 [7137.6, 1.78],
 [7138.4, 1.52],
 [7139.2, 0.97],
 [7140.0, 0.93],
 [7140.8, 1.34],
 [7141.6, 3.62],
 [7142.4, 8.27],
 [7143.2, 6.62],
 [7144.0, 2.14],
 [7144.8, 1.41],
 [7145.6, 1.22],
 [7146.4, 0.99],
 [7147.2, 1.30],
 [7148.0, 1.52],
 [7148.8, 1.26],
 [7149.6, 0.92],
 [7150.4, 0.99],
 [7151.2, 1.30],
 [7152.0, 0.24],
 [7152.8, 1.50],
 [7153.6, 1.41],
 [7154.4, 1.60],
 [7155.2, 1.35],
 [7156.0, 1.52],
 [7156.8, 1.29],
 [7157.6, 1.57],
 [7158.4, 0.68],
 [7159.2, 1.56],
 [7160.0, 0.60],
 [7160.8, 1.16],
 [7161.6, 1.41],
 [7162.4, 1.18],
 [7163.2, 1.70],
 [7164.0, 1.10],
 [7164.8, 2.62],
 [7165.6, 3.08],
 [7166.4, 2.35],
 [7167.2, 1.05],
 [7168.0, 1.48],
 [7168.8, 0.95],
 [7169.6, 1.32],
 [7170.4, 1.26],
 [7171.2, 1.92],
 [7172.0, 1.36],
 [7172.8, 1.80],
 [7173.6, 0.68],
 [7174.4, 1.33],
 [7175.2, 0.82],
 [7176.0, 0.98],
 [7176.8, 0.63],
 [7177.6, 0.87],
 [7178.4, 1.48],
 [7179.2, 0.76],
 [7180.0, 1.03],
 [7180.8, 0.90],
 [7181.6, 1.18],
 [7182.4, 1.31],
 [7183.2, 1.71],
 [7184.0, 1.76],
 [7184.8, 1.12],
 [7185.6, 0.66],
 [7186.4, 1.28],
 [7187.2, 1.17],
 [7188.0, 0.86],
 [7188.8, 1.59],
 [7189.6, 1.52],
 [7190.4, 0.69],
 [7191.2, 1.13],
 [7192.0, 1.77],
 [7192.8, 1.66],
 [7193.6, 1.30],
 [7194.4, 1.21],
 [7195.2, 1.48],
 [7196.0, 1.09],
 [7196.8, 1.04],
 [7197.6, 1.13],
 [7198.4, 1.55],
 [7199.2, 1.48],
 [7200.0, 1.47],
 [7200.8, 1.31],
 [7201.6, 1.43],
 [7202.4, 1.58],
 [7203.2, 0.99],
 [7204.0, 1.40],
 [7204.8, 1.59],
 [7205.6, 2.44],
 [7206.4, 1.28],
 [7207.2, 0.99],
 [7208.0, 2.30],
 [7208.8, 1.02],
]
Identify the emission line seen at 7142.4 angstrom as H-alpha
